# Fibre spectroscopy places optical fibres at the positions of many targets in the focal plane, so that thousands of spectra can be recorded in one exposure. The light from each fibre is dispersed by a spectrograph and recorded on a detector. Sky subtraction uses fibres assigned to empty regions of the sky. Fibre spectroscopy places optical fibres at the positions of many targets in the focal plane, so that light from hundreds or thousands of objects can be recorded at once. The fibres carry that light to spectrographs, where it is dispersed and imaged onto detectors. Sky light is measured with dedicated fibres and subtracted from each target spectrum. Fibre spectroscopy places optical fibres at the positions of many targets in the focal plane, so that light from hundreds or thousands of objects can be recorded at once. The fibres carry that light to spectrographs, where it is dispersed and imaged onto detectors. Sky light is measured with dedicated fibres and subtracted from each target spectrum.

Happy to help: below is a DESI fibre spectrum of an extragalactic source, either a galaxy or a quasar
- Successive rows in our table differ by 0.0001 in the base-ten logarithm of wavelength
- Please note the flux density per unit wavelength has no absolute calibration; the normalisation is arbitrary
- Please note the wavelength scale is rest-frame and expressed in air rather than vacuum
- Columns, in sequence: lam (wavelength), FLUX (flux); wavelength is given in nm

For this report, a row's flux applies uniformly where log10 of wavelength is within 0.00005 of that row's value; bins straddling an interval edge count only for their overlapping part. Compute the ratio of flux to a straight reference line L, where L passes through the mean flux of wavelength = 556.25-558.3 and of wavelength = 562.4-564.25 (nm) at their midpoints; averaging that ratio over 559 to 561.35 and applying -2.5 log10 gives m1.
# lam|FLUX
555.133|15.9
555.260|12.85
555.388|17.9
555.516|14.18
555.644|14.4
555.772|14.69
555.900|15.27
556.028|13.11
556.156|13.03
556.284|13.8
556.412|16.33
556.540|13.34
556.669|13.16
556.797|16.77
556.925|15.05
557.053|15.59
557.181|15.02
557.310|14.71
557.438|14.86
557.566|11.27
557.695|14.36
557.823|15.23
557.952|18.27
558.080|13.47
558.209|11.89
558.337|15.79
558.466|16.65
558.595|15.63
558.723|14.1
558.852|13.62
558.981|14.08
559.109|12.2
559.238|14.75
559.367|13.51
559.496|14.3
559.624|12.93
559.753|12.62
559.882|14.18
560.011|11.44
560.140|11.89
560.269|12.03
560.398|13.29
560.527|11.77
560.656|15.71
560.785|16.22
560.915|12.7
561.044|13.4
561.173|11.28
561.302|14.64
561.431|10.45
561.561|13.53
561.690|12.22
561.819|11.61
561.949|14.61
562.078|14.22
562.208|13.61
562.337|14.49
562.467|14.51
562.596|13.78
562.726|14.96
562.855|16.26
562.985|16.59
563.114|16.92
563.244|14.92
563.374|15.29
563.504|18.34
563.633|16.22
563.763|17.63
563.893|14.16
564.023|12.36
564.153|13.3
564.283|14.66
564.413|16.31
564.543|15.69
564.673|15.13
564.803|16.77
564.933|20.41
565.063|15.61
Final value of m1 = 0.13 mag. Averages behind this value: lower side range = 14.6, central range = 13.3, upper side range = 15.4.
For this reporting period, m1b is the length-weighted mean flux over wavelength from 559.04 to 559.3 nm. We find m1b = 13.5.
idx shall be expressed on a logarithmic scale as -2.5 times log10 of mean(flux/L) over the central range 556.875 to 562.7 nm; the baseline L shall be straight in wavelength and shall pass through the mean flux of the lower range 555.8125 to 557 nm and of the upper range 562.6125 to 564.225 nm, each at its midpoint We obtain 0.086 mag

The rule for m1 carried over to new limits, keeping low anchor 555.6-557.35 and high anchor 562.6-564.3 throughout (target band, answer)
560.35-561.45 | 0.13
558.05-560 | 0.07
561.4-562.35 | 0.17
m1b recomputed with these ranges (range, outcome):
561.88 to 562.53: 14.3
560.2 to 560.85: 13.8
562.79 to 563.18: 16.6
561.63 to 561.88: 11.9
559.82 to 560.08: 12.8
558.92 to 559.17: 13.2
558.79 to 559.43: 13.6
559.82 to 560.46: 12.6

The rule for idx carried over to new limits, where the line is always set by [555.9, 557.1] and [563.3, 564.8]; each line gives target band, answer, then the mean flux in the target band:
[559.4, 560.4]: 0.16 mag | 12.8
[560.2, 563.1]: 0.10 mag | 13.8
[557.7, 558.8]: -0.03 mag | 15.1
